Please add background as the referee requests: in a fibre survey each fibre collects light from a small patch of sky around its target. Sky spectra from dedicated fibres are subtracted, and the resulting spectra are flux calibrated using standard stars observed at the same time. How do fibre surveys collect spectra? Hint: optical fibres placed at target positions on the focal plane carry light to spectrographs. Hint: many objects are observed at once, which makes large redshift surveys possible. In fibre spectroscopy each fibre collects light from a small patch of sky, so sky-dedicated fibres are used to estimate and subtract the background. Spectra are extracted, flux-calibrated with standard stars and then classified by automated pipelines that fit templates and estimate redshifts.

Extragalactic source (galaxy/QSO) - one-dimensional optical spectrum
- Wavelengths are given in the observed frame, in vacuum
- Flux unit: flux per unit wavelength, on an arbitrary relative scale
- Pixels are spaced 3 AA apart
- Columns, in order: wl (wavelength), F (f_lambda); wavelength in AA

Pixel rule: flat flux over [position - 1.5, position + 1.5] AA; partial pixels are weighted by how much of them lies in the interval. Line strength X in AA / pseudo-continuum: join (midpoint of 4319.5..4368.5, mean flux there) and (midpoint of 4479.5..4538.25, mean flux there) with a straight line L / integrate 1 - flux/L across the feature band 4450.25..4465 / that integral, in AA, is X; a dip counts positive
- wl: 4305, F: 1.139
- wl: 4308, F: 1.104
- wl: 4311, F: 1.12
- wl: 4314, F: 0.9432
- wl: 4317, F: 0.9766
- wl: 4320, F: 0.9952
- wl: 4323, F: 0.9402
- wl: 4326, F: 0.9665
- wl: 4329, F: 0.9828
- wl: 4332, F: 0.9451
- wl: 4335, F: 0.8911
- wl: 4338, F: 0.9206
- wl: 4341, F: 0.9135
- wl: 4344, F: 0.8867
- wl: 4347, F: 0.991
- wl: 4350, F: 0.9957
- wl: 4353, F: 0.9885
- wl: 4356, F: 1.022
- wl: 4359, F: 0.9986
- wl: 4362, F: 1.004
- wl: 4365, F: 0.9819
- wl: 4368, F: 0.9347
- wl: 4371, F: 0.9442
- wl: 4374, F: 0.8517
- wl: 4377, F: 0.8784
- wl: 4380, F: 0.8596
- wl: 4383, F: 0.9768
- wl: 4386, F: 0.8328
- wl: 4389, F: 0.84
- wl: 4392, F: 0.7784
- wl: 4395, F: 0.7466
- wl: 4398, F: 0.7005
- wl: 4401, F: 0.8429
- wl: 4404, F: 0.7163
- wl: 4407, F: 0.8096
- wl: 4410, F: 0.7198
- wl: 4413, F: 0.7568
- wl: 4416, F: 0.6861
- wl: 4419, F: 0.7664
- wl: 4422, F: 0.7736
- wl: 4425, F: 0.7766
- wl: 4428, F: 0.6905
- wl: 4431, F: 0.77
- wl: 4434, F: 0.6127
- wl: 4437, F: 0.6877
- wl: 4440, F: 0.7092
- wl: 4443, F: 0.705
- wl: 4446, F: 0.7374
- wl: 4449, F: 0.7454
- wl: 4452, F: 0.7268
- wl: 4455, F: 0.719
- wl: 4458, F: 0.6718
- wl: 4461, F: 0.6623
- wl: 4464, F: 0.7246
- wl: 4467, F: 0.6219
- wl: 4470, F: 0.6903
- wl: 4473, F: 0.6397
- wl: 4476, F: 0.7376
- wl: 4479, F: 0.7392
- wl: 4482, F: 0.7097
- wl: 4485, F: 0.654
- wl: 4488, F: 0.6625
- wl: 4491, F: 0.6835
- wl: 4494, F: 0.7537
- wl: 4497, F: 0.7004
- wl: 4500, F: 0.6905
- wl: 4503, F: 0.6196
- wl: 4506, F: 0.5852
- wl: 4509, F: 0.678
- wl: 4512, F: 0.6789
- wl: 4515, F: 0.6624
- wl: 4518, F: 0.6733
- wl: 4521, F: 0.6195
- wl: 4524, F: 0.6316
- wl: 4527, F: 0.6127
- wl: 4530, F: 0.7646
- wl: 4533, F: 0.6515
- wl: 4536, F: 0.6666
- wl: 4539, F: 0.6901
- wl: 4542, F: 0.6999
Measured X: 1.16 AA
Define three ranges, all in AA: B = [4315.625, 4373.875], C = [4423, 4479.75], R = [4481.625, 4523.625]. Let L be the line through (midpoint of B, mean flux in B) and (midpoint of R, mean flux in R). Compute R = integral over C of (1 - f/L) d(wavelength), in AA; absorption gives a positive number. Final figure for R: 4.30 AA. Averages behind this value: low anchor 0.959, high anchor 0.667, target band 0.704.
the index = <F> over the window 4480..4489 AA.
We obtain 0.68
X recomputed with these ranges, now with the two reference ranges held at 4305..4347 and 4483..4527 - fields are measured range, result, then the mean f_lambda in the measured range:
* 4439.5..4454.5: 0.75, 0.725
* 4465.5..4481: 0.67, 0.687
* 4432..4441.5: 1.29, 0.675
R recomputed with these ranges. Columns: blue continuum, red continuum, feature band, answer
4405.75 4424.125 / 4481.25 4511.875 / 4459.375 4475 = 0.7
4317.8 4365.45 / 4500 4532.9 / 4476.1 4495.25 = 0.2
